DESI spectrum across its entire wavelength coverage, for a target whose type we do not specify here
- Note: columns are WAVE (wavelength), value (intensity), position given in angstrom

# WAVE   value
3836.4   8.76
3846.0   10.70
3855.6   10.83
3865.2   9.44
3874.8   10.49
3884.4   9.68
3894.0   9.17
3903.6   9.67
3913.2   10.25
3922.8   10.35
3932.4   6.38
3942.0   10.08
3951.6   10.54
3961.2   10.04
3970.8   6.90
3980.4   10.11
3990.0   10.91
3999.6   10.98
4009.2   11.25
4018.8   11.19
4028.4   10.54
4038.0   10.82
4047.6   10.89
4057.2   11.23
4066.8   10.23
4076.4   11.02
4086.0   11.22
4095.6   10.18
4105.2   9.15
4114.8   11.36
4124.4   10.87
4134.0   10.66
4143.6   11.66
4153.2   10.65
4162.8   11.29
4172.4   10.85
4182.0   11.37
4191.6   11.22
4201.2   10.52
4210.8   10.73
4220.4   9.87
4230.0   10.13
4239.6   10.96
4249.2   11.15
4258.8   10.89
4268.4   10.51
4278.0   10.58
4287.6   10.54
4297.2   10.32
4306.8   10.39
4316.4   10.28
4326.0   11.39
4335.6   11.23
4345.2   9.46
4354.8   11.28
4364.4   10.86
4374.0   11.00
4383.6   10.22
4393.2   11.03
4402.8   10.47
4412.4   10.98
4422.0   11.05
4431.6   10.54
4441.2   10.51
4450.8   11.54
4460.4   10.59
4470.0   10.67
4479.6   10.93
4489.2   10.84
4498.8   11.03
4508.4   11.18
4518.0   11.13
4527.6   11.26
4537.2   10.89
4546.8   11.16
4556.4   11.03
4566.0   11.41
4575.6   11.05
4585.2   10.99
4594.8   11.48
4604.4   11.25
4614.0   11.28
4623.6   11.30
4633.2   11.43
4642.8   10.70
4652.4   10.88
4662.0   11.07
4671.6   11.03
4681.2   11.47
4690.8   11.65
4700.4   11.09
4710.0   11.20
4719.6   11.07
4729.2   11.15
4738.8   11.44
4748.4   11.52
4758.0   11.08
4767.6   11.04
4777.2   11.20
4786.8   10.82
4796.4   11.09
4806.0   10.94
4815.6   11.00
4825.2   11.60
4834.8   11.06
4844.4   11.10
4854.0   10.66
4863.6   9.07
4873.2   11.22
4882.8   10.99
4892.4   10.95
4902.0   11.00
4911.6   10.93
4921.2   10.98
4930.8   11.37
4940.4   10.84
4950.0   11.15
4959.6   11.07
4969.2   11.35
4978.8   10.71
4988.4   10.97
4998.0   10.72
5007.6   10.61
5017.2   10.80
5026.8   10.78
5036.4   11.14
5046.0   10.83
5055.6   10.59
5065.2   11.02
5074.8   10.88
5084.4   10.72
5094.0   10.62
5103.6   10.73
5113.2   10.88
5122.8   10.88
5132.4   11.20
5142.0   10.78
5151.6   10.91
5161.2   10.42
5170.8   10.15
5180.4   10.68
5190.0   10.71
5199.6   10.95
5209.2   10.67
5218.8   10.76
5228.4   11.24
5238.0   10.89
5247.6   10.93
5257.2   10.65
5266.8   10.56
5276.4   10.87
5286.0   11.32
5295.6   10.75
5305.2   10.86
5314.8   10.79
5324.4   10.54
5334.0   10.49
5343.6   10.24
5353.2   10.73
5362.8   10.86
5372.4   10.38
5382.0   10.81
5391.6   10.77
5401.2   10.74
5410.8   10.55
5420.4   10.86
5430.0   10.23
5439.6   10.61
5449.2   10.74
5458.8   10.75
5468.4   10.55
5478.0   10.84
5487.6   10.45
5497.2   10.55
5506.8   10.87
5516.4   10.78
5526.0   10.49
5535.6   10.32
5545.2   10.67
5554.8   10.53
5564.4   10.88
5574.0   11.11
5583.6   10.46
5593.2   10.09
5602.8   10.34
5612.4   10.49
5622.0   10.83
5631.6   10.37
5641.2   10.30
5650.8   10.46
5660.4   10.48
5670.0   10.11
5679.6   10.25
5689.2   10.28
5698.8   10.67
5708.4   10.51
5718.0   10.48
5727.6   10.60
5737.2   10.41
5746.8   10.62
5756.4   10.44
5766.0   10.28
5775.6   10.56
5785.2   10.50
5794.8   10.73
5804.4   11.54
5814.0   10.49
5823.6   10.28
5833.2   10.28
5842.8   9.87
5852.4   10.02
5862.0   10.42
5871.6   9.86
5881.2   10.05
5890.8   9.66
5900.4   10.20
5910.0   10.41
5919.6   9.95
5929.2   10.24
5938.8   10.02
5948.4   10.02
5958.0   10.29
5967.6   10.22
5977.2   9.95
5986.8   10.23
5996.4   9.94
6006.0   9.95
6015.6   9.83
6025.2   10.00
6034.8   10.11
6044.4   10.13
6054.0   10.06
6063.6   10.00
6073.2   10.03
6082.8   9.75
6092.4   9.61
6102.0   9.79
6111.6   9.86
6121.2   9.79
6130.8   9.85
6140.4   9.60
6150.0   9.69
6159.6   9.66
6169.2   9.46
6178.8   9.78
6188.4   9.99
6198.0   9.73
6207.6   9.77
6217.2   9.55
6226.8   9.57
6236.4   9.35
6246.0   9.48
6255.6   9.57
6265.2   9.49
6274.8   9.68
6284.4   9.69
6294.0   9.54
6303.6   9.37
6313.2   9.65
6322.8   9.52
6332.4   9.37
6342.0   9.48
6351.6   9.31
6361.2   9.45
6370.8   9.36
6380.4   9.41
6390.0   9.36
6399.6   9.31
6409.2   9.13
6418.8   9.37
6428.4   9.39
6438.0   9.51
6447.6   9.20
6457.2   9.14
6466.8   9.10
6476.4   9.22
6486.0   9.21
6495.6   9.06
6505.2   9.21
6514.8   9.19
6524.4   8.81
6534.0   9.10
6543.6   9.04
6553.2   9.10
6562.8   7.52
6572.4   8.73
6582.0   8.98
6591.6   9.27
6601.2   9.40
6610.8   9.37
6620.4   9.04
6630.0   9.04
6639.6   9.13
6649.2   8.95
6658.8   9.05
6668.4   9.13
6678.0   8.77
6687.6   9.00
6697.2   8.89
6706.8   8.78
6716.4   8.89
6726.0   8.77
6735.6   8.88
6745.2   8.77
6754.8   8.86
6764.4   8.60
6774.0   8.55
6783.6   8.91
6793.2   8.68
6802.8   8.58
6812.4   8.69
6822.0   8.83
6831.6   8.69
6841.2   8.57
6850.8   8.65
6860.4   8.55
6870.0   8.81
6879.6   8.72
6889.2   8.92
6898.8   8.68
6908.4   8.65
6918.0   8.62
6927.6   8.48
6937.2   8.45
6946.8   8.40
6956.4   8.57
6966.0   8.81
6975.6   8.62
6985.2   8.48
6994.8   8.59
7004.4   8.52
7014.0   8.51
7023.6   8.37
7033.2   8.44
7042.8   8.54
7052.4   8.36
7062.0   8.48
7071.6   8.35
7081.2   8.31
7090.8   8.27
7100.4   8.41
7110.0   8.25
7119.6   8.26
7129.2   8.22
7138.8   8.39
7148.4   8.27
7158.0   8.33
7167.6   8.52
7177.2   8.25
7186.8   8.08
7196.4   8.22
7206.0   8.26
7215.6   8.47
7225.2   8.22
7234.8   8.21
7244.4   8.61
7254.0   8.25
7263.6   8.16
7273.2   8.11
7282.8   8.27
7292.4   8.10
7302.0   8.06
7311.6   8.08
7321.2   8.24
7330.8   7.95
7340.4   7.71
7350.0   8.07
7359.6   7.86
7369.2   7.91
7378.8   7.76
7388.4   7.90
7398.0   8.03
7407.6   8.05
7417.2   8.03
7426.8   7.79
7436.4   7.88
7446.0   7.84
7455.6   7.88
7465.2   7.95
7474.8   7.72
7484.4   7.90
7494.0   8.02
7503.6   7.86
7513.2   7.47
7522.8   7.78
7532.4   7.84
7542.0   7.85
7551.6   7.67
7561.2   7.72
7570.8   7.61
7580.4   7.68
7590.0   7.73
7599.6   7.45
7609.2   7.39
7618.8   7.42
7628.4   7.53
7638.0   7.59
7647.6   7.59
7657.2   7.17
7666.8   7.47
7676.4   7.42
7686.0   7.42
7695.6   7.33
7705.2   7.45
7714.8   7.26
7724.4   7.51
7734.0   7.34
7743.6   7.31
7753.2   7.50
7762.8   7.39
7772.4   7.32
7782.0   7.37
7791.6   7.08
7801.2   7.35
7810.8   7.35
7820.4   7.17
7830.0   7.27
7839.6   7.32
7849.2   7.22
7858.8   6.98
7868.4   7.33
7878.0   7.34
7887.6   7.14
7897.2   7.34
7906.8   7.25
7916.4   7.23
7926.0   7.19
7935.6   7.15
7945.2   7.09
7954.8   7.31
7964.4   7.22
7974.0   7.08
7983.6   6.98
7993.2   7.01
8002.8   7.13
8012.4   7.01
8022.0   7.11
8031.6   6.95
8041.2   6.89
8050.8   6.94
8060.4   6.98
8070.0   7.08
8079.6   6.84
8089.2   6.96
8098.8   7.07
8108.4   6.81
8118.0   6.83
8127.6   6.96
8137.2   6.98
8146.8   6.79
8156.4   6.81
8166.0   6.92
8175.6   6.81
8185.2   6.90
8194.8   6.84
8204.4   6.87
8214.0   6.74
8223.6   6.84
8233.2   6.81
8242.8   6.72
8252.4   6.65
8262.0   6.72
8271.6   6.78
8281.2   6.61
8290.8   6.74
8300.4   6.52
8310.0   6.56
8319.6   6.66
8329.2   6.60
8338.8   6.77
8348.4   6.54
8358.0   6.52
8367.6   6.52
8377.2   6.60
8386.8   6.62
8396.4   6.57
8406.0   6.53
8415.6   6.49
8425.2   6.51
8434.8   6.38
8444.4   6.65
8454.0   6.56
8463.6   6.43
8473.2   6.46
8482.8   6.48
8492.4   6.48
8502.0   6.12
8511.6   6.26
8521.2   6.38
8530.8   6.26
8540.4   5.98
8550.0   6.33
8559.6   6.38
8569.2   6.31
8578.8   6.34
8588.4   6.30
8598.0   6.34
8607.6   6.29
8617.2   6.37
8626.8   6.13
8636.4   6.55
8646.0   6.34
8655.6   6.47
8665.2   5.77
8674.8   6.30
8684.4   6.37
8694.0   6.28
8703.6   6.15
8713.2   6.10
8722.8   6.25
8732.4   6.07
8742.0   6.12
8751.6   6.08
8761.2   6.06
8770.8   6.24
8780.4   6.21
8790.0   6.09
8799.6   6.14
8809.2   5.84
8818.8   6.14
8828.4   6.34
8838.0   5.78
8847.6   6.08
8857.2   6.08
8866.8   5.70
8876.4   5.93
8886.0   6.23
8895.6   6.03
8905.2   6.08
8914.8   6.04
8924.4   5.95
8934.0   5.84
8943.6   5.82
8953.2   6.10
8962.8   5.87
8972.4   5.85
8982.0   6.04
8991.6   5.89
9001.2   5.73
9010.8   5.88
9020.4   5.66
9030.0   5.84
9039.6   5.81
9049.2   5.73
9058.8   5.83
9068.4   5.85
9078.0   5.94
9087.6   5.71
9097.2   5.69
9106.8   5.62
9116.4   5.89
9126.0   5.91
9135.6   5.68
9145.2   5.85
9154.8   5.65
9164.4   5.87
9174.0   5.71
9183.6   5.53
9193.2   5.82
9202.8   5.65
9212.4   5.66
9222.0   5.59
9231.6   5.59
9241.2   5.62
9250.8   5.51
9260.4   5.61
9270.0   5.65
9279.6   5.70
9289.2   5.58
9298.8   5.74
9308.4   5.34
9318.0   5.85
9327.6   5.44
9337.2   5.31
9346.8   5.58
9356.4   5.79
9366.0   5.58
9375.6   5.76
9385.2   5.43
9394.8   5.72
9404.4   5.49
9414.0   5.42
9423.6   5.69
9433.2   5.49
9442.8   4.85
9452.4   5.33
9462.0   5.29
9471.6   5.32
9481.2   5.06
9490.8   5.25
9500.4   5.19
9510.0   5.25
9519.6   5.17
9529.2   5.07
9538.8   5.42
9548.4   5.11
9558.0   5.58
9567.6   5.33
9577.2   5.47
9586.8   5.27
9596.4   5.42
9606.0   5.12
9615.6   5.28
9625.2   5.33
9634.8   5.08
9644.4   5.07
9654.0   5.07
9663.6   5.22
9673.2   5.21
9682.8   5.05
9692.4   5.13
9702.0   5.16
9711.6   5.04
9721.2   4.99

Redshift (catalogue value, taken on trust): 0.000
